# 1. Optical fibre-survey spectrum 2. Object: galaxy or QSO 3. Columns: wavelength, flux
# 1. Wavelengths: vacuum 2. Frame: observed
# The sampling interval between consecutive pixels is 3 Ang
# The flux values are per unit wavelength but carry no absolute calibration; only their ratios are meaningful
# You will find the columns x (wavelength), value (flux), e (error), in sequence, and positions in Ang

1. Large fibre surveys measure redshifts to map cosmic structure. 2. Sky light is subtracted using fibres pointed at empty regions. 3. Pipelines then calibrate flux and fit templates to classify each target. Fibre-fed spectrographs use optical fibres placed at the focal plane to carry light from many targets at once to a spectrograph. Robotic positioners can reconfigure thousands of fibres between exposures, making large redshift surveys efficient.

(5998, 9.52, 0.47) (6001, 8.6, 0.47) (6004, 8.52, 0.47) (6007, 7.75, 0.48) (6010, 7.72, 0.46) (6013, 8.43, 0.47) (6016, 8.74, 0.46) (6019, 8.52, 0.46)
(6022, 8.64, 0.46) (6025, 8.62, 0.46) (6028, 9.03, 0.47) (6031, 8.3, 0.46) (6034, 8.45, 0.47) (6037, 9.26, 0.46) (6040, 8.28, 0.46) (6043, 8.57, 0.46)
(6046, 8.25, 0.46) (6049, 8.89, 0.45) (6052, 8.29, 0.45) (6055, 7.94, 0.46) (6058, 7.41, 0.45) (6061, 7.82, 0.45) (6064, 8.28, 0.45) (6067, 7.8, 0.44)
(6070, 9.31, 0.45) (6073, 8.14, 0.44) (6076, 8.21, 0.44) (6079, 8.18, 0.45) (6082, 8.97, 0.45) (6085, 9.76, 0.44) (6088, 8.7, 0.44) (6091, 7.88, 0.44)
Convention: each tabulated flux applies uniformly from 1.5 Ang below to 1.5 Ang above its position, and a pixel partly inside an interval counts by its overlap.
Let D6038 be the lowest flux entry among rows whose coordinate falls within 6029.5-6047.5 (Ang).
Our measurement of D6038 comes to 8.25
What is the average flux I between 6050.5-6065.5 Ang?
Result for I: 7.95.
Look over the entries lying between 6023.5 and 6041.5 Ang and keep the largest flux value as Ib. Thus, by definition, 9.26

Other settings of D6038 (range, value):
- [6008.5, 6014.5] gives 7.72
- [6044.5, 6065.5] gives 7.41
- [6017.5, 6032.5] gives 8.3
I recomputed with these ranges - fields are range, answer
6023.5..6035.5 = 8.6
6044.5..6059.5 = 8.16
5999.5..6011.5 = 8.15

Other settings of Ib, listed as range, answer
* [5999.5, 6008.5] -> 8.6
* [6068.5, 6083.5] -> 9.31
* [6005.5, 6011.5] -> 7.75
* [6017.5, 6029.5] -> 9.03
